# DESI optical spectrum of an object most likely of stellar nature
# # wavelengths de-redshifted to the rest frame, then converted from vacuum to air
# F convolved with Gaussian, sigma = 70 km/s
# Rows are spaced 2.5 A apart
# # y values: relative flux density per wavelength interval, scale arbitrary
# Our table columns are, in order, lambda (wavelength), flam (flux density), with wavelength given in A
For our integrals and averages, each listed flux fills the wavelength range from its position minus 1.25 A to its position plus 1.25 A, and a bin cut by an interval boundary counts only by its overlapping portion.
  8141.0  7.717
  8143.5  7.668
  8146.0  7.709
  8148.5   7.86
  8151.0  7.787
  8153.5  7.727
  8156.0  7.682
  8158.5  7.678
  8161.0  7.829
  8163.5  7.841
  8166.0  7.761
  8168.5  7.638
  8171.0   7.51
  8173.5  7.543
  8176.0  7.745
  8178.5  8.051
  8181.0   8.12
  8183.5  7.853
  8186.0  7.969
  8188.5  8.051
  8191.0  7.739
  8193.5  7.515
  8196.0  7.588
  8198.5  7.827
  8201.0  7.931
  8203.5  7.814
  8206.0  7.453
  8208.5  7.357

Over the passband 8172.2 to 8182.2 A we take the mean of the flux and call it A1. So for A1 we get 7.86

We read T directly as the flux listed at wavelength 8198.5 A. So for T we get 7.827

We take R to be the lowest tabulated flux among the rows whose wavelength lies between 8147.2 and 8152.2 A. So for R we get 7.787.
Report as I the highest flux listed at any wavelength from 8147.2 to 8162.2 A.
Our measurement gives 7.86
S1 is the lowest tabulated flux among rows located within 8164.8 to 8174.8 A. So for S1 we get 7.51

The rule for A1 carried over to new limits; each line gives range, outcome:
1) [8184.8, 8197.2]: 7.77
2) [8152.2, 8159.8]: 7.7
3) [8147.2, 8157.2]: 7.76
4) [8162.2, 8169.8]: 7.75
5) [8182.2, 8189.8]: 7.96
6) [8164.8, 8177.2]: 7.64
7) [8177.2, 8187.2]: 8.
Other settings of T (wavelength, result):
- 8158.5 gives 7.678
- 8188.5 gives 8.051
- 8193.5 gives 7.515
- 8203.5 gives 7.814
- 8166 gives 7.761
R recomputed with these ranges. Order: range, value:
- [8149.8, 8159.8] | 7.678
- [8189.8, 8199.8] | 7.515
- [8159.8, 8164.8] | 7.829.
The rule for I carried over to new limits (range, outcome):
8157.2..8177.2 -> 7.841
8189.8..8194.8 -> 7.739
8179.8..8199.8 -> 8.12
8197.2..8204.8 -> 7.931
